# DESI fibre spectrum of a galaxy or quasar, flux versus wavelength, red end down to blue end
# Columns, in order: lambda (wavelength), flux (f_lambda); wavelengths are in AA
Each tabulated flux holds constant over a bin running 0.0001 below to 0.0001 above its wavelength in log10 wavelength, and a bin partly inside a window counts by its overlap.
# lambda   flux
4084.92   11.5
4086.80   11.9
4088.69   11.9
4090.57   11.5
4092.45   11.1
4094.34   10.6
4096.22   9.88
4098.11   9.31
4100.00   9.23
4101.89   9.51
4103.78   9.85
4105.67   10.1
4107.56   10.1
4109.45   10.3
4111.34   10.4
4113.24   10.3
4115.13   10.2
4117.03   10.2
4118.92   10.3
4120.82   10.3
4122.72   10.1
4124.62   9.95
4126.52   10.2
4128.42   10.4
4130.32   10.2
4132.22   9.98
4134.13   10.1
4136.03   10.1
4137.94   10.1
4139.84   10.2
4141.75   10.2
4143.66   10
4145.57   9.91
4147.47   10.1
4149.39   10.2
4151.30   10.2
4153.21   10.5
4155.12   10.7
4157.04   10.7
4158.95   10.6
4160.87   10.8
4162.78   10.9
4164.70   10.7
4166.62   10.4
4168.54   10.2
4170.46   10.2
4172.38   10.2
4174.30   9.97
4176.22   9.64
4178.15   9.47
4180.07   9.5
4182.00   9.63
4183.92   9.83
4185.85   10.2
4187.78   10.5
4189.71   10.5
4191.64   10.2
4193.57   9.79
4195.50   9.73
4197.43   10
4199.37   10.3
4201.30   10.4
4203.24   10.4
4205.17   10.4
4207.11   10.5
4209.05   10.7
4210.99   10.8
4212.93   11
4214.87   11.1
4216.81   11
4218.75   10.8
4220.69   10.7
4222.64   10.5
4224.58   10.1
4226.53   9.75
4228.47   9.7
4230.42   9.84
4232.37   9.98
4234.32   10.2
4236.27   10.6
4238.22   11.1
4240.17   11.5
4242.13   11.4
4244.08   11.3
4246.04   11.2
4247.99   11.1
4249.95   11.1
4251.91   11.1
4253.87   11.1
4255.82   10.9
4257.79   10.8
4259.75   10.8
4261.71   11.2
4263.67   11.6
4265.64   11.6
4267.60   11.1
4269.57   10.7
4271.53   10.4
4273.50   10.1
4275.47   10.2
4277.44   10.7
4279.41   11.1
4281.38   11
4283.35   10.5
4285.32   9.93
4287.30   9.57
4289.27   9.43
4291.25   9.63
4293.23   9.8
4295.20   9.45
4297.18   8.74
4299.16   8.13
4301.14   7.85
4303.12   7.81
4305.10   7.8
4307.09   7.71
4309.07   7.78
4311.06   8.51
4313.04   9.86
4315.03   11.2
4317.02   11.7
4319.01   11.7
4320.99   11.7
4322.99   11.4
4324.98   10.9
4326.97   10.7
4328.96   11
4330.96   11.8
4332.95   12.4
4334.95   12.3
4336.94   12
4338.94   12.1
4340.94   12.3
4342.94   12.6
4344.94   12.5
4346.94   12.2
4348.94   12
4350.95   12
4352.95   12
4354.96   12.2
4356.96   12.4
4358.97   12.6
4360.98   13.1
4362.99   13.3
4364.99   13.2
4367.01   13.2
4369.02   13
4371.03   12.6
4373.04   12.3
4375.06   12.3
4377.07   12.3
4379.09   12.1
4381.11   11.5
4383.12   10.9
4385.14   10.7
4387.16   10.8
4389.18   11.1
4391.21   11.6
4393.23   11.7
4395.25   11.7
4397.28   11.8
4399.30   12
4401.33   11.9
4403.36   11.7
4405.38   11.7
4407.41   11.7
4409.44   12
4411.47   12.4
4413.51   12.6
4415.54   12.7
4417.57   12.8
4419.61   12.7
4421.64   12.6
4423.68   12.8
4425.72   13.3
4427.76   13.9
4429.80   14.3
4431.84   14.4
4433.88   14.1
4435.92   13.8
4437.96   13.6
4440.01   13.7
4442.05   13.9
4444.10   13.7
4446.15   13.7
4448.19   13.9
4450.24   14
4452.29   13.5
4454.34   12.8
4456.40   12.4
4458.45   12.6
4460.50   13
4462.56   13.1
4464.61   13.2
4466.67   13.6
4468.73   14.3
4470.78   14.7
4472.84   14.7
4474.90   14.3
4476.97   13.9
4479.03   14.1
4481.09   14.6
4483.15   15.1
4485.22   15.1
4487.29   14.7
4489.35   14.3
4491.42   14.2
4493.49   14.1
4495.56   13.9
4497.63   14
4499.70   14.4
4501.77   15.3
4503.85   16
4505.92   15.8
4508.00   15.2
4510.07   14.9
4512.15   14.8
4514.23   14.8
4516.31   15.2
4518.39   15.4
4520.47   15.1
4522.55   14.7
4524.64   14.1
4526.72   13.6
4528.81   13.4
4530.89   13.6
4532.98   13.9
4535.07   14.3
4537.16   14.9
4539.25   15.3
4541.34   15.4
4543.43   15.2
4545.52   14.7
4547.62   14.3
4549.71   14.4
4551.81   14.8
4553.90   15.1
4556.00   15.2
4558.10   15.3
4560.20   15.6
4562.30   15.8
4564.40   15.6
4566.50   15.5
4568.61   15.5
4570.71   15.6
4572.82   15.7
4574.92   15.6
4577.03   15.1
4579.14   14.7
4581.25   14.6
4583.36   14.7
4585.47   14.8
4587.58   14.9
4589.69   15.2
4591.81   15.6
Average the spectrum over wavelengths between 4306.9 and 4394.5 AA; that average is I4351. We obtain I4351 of 11.7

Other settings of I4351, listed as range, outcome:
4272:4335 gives 10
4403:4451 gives 13.2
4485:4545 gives 14.7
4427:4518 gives 14.2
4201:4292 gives 10.7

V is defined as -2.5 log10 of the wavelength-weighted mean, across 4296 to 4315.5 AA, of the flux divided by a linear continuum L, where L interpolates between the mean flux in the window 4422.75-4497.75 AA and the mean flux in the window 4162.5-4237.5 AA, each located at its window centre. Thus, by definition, 0.35 mag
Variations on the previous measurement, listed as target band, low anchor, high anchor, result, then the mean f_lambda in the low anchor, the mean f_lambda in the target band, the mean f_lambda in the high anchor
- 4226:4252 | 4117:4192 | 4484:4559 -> 0.05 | 10.2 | 10.7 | 14.7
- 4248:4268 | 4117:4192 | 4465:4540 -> 0.04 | 10.2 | 11.1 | 14.5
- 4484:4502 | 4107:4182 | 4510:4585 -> -0.01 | 10.2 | 14.4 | 14.9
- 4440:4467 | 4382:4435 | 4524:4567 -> -0.02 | 12.3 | 13.3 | 14.8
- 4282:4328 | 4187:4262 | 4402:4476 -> 0.20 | 10.6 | 9.66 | 13.3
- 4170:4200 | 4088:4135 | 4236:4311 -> 0.03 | 10.2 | 9.97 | 10.2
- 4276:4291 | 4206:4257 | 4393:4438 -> 0.10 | 10.7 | 10.3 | 12.7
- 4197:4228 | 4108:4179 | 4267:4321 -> -0.05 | 10.2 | 10.5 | 9.75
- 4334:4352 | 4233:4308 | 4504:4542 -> -0.06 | 10.3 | 12.2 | 14.7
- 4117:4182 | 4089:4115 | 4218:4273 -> 0.02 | 10.2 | 10.2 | 10.8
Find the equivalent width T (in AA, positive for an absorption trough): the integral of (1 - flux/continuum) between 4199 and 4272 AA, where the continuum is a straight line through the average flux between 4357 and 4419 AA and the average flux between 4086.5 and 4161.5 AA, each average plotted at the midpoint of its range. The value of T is 2.0 AA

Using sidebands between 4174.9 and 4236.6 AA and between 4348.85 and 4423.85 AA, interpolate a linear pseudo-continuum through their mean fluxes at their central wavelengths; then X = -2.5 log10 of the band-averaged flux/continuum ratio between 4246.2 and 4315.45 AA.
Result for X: 0.10 mag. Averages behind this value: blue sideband 10.2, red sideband 12.2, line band 10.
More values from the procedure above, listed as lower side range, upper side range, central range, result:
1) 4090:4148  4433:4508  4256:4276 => 0.09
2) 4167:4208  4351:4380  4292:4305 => 0.33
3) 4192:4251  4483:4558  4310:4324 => 0.10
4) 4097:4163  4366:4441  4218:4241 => 0.06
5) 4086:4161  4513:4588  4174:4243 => 0.09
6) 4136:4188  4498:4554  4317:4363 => 0.04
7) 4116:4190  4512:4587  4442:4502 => 0.00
